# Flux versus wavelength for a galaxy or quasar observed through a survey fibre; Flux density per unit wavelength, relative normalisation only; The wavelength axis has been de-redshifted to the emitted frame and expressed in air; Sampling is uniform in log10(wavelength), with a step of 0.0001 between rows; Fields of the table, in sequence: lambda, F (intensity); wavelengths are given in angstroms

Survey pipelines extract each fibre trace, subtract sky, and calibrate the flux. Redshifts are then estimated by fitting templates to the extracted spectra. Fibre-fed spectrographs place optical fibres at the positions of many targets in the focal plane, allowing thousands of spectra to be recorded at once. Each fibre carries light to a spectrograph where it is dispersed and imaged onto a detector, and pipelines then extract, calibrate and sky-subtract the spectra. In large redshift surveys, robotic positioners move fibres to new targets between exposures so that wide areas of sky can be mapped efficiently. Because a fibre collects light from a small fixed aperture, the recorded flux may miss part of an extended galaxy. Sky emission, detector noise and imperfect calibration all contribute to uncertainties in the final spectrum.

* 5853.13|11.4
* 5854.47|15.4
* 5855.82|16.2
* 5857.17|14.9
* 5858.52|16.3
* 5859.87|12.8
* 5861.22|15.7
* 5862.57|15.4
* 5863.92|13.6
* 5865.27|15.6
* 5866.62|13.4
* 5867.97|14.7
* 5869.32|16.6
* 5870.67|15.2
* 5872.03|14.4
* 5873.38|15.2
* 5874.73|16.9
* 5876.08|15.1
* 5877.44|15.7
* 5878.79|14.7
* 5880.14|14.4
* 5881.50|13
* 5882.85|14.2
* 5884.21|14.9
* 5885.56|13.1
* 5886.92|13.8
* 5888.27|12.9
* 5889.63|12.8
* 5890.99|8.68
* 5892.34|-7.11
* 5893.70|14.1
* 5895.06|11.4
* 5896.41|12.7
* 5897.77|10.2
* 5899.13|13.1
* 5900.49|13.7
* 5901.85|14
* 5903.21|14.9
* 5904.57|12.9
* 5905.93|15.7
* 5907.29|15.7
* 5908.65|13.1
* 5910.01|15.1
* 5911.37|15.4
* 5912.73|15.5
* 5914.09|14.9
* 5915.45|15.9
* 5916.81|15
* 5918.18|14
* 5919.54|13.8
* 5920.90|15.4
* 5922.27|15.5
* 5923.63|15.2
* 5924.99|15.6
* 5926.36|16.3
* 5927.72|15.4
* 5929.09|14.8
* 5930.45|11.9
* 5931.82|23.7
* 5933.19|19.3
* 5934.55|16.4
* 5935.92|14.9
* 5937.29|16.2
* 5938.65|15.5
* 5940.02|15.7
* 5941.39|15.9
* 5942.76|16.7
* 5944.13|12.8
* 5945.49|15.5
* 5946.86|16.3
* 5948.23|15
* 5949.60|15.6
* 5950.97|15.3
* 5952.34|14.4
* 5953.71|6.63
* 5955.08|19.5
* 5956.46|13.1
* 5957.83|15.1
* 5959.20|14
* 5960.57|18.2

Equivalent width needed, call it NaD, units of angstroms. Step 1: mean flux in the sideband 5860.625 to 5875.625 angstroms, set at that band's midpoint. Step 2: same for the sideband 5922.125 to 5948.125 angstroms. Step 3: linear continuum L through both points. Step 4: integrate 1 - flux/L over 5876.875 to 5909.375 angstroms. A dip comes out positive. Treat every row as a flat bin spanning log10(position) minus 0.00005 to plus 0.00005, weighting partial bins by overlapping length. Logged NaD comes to 6.0 angstroms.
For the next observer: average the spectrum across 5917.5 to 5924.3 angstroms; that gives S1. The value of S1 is 14.8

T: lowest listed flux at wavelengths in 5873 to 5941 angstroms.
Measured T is -7.11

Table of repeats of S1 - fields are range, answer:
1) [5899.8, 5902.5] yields 13.8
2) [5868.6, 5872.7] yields 15.4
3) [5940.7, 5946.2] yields 15.2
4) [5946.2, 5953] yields 15.3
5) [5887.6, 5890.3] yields 12.8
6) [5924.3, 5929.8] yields 15.5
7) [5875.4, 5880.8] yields 15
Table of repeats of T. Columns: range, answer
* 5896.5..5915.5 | 10.2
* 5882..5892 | 8.68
